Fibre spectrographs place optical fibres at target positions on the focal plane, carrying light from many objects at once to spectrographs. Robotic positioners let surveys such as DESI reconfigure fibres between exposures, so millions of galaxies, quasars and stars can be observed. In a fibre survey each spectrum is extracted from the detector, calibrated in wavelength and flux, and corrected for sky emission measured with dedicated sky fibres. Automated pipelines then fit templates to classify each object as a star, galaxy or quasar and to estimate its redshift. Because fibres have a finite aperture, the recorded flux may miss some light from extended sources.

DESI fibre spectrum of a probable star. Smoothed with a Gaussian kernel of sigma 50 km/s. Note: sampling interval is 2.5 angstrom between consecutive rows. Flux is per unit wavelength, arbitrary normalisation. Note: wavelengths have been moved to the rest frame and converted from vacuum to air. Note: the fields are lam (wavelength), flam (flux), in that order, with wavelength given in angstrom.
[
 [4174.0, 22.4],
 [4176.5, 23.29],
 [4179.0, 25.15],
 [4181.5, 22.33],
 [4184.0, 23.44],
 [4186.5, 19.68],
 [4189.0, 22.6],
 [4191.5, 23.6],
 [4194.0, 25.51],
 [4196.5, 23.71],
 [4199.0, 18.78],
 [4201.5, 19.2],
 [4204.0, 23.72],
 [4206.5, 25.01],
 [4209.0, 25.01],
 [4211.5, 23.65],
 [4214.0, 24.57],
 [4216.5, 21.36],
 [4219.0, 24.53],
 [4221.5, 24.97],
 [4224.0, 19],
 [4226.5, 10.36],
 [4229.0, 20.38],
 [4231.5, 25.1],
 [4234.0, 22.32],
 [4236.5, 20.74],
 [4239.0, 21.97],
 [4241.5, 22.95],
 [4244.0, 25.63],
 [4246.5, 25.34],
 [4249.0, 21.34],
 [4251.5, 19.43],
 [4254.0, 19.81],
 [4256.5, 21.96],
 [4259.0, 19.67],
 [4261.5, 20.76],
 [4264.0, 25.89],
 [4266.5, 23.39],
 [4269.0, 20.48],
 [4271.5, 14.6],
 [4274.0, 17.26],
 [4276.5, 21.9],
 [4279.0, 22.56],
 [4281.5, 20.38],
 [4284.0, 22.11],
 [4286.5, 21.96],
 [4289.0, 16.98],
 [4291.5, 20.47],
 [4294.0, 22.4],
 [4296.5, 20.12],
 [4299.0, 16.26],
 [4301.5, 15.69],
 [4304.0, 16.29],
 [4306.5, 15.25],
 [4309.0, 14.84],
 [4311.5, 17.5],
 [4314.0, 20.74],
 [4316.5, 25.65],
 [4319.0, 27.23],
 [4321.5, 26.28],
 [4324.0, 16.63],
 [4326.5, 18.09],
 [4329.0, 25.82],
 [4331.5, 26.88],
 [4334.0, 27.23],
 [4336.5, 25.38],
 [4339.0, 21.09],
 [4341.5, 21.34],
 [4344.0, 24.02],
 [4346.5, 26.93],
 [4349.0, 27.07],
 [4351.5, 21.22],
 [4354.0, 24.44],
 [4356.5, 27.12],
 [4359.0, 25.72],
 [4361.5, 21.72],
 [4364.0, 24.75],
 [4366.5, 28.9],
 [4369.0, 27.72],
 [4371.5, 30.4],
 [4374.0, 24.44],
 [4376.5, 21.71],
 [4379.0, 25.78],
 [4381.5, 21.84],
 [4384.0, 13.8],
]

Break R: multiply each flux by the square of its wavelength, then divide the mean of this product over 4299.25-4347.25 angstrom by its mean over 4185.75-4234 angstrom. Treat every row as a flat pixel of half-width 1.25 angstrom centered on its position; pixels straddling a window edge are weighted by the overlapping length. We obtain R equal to 1.0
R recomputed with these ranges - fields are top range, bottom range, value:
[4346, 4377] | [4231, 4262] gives 1.23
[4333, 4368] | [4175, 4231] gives 1.19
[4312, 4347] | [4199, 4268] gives 1.12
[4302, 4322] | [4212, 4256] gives 0.96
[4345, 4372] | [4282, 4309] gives 1.43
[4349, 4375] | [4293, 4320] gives 1.38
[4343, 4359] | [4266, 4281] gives 1.31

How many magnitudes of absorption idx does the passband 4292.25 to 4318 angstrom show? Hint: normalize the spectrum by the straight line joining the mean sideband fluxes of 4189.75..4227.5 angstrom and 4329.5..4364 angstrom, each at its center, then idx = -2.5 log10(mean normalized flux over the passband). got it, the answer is 0.274 mag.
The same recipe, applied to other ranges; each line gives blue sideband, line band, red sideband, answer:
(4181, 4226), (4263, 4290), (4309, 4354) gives 0.12 mag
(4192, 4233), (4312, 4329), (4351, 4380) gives 0.09 mag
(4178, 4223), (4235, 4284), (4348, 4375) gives 0.13 mag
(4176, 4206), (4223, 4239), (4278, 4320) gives 0.09 mag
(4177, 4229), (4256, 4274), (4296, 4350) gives 0.07 mag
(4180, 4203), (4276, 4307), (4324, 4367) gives 0.21 mag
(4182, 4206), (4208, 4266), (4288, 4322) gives -0.04 mag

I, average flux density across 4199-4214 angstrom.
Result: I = 23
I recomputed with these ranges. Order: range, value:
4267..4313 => 18.8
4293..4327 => 19.5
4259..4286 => 20.9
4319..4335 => 23.7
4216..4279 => 21.3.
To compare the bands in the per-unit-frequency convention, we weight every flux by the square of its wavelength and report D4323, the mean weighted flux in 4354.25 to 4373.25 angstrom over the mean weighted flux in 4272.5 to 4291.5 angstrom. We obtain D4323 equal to 1.35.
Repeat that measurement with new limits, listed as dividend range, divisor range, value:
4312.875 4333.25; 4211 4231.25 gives 1.16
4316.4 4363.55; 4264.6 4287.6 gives 1.21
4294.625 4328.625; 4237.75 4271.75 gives 0.92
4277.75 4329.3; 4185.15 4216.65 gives 0.92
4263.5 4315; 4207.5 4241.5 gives 0.91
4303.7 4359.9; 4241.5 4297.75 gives 1.11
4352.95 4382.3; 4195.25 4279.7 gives 1.25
